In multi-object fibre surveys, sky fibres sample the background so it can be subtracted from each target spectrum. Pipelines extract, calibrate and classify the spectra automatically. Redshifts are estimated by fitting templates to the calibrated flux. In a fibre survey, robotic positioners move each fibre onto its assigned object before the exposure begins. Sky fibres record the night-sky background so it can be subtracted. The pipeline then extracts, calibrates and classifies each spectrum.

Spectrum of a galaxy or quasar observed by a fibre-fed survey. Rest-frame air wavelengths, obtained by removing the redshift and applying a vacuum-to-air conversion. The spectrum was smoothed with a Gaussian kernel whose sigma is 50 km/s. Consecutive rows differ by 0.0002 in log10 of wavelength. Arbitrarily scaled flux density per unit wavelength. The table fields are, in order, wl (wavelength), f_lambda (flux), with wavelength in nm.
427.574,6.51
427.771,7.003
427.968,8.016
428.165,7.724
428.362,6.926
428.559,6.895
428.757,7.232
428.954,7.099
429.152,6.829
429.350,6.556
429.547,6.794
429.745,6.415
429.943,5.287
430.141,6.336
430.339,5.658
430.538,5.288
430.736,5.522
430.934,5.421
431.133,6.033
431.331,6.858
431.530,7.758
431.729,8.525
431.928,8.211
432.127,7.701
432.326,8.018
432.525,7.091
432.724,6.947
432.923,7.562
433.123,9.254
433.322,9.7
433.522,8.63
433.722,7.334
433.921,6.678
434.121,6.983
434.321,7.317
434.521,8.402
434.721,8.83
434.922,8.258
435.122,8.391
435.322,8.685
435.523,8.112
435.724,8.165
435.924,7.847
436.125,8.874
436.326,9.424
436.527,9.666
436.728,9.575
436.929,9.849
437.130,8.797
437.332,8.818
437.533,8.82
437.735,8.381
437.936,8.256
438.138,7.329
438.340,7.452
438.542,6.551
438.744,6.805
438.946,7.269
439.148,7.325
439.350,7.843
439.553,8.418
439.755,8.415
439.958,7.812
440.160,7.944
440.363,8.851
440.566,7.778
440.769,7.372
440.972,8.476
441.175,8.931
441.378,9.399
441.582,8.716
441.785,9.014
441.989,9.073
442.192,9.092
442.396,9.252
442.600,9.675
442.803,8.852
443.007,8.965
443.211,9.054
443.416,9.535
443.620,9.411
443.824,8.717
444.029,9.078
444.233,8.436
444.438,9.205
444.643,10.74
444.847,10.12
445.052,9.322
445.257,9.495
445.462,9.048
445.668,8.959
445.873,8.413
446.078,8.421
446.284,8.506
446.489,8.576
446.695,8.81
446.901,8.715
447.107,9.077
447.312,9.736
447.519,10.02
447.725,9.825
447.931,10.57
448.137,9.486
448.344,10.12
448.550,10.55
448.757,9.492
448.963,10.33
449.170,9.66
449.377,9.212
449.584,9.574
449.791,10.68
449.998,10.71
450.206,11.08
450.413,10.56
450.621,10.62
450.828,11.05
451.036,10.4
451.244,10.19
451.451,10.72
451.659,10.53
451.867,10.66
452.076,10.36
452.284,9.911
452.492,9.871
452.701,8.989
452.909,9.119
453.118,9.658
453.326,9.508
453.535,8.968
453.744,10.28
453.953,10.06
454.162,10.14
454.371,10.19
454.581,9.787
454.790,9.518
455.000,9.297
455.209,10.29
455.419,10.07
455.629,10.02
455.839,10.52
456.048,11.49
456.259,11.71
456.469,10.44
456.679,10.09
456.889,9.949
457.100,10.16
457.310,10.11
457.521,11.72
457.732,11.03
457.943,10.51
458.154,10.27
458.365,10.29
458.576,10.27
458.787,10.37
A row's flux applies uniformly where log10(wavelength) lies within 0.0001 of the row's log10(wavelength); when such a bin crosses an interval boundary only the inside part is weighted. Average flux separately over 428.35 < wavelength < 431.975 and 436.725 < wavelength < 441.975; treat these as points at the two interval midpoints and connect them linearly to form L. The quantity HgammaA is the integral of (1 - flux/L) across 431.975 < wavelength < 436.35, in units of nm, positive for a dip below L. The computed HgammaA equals -0.47 nm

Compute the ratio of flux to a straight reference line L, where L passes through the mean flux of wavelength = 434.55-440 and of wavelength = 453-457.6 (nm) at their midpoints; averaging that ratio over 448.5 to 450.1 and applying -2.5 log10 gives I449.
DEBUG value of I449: -0.05 mag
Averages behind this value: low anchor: 8.3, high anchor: 10.2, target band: 10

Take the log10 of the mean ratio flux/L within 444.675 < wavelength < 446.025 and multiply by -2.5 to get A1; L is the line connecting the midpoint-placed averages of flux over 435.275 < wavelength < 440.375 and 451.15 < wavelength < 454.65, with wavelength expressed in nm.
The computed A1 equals -0.02 mag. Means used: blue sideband 8.26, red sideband 9.94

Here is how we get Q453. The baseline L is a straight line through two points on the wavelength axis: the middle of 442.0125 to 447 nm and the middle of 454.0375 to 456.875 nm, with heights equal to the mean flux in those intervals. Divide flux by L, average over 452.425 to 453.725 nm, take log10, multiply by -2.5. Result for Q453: 0.07 mag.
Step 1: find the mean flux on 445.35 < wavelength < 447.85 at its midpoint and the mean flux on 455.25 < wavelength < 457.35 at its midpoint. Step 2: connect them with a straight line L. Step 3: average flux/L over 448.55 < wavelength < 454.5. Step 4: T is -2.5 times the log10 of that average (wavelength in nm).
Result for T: -0.04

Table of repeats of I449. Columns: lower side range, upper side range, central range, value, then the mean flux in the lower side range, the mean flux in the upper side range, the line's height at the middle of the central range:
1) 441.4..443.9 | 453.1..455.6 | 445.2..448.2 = 0.02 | 9.13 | 9.83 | 9.37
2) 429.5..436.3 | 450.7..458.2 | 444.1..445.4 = -0.06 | 7.47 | 10.2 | 8.98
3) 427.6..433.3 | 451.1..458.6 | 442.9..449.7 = -0.04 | 7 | 10.2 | 9.07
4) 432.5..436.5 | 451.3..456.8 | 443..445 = -0.03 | 8.17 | 10.1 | 9.1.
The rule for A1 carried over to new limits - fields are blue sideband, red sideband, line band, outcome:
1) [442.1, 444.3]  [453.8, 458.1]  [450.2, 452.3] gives -0.07 mag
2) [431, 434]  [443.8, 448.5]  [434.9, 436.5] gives -0.06 mag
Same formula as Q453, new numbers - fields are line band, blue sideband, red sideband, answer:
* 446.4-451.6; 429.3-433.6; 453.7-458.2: -0.064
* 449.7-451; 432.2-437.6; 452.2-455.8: -0.136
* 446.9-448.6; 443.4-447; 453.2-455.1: -0.064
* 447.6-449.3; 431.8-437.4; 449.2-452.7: 0.002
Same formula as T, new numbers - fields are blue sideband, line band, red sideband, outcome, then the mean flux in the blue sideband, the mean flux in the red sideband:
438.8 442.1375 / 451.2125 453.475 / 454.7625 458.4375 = -0.008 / 8.28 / 10.4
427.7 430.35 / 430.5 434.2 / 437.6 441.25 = -0.035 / 6.8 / 7.85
